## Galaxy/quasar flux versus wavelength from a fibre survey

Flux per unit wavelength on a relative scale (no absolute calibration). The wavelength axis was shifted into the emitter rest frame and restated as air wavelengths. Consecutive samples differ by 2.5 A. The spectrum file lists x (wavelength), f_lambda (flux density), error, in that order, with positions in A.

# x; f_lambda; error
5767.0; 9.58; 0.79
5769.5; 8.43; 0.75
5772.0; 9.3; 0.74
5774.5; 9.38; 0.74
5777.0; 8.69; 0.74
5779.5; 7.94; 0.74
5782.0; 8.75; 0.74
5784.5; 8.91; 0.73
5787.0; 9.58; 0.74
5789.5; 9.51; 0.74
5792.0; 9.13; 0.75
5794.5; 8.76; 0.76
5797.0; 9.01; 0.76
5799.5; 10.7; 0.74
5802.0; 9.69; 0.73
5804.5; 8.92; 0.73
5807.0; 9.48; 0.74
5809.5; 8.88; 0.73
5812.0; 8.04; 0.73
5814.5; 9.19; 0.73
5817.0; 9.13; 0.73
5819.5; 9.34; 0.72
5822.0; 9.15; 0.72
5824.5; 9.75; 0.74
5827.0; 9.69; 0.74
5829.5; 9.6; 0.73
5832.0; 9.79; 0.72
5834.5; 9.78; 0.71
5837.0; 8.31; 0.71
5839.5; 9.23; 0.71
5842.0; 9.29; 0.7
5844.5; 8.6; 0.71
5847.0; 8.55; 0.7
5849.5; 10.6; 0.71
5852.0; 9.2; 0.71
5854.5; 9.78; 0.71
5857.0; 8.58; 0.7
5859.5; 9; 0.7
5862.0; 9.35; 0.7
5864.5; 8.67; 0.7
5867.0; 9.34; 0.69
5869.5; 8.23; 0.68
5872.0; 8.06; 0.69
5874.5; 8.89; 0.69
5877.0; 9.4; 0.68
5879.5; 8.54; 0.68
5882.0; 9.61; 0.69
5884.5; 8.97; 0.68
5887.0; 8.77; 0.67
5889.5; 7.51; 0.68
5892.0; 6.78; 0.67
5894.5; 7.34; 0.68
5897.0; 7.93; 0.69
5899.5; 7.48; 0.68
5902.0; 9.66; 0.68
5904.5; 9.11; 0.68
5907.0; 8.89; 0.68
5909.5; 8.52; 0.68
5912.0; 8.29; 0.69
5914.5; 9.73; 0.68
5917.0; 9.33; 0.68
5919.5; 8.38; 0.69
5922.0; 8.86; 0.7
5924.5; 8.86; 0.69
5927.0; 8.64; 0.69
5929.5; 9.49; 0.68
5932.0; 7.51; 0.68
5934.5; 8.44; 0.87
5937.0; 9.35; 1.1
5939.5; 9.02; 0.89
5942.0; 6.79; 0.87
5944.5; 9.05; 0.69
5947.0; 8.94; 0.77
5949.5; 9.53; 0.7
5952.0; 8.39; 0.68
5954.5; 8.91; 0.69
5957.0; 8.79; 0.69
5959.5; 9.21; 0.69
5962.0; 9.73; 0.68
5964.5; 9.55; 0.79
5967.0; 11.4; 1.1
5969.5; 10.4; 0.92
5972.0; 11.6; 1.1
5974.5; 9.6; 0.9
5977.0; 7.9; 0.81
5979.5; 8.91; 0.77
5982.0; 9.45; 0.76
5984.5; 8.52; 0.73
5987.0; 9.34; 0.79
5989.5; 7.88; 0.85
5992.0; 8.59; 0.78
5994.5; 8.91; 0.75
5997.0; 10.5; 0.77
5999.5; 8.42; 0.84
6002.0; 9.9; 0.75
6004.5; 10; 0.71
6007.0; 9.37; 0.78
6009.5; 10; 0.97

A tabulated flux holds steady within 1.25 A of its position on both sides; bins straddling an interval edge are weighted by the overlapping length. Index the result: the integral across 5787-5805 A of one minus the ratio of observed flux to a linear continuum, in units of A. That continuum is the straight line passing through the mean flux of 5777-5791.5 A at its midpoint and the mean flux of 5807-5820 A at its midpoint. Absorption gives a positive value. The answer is -1.0 A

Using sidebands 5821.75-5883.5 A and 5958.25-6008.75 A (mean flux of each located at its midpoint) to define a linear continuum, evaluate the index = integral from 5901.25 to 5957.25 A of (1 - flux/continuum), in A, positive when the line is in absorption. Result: 3.2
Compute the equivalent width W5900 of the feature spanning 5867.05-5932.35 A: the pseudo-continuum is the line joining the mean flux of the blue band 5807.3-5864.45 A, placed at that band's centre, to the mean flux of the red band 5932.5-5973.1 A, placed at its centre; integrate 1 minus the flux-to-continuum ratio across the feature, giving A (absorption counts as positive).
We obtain 4.59 A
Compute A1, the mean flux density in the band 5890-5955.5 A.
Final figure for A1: 8.57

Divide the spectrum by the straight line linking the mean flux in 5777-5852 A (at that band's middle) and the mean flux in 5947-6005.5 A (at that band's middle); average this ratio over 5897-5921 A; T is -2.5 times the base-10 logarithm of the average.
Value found 0.06 mag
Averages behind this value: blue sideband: 9.21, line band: 8.78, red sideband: 9.35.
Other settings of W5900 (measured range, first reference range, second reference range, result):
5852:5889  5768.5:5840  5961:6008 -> 1.45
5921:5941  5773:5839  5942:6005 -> 1.11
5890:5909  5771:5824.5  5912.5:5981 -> 2.00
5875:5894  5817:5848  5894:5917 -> 0.72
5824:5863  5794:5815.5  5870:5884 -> -1.24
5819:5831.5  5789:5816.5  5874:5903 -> -0.76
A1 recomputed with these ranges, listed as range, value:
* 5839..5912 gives 8.74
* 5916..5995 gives 9.04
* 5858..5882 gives 8.87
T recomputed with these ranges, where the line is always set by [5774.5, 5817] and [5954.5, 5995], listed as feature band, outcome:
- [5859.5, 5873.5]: 0.053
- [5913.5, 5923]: 0.024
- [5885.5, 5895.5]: 0.205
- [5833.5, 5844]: 0.006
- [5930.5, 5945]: 0.118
